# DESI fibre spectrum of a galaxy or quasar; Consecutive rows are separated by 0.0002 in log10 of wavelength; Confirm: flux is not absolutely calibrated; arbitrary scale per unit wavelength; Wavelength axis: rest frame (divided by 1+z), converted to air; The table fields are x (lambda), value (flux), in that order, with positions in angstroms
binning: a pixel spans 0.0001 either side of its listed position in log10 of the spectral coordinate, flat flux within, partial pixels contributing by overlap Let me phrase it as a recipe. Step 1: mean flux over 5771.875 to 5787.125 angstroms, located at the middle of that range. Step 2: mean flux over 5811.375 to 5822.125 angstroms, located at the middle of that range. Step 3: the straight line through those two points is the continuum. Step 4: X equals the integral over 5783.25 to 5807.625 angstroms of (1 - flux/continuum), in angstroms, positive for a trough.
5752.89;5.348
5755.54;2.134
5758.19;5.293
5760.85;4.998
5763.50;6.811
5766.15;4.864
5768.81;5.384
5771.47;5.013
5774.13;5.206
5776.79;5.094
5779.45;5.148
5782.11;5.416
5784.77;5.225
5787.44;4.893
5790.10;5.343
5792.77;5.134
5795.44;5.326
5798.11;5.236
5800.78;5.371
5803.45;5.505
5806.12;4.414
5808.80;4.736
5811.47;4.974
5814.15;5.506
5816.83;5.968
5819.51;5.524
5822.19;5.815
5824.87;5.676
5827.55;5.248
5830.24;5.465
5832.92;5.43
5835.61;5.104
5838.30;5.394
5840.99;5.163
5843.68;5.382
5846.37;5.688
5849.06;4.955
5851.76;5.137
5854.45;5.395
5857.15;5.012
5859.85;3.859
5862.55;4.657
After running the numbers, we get 0.9 angstroms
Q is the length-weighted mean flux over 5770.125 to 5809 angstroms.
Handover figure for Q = 5.15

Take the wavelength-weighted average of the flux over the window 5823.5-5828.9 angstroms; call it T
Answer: 5.46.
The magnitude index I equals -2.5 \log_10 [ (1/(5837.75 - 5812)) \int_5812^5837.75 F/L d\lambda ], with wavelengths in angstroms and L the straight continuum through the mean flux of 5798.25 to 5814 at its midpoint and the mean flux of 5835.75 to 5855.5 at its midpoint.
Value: -0.07 mag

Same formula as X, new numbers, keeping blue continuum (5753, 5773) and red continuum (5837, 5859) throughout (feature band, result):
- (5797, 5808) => -0.1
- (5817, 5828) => -1.0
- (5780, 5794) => -0.5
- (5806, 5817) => 0.0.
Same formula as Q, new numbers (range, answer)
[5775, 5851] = 5.29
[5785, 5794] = 5.13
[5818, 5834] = 5.53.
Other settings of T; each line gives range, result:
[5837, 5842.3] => 5.28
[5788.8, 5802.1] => 5.28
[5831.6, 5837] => 5.26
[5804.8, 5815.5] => 4.91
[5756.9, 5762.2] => 5.15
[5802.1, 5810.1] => 4.89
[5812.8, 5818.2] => 5.73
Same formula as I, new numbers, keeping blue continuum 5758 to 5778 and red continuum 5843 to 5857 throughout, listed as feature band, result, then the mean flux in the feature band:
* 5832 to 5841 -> 0.00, 5.28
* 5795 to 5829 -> -0.01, 5.33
